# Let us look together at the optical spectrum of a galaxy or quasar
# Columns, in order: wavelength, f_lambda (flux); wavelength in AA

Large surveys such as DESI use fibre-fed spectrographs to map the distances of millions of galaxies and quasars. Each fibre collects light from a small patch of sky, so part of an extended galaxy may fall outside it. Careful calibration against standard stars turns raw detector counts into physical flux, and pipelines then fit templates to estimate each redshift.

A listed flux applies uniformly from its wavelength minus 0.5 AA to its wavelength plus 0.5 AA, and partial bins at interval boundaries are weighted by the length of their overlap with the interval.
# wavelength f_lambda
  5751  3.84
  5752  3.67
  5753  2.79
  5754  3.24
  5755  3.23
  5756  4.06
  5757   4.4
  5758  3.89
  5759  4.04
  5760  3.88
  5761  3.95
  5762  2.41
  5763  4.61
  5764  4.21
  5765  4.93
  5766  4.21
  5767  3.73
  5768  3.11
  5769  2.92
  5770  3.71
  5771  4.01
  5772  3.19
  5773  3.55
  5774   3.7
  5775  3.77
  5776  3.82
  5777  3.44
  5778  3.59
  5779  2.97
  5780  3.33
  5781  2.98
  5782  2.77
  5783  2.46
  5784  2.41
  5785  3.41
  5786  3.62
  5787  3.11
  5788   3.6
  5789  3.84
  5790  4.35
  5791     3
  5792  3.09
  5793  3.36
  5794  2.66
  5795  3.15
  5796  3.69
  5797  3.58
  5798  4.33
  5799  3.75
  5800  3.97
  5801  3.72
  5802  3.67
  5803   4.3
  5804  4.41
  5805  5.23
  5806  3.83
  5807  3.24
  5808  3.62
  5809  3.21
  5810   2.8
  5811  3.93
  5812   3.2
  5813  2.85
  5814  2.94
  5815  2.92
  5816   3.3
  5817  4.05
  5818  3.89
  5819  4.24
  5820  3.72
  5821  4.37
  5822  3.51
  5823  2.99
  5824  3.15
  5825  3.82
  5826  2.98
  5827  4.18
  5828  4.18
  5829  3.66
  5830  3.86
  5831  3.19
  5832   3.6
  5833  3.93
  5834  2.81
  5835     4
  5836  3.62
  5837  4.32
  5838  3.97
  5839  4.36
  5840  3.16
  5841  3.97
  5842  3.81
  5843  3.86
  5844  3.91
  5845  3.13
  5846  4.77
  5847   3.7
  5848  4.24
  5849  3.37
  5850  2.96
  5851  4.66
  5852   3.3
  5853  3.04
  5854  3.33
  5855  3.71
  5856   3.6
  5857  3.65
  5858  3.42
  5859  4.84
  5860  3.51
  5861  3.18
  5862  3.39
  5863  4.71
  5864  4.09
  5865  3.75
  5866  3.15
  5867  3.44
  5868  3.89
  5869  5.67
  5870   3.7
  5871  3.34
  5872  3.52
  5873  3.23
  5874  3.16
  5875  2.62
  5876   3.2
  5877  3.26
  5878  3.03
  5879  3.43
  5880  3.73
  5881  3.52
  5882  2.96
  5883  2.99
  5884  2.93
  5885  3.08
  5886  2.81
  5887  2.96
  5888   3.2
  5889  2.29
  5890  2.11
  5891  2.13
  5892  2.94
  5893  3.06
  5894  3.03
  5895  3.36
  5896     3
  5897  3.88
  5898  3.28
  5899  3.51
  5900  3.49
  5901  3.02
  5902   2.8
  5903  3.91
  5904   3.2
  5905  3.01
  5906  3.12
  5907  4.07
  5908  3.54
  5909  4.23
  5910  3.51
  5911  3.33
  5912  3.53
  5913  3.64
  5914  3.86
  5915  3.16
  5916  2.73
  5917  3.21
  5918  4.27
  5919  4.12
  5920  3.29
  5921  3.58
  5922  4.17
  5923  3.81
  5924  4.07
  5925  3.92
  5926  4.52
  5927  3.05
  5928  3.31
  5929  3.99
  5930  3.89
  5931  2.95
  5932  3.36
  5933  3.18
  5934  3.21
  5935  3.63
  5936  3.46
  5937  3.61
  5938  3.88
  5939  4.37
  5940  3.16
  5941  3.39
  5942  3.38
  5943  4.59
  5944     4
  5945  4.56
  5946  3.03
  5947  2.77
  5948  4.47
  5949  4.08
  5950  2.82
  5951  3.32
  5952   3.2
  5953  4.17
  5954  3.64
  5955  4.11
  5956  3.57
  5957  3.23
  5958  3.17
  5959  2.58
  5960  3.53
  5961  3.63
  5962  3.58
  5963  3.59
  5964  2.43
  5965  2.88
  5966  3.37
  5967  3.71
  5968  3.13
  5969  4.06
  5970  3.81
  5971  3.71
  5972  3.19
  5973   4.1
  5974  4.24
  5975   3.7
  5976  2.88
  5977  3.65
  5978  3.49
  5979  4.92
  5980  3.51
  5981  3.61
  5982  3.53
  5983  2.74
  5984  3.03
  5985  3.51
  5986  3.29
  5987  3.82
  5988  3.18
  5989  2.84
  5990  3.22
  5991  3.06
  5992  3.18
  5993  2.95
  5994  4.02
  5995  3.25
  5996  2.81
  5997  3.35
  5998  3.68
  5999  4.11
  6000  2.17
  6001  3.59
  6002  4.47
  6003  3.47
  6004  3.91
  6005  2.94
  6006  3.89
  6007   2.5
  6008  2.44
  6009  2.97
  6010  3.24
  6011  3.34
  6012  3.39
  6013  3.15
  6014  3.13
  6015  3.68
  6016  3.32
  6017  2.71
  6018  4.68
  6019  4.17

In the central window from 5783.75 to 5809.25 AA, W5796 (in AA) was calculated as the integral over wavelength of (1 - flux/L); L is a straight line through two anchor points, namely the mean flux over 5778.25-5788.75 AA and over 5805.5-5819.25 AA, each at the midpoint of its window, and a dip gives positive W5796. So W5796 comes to -3.1 AA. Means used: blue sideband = 3.1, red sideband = 3.42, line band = 3.64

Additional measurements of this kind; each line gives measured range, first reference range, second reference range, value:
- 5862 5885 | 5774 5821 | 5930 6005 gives 0.0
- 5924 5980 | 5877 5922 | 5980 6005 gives -4.4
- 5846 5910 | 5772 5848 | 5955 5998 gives 2.0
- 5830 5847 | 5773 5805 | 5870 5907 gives -2.3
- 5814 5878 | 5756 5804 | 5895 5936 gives -1.9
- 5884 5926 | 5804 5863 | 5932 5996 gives 2.6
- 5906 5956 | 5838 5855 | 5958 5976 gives -1.6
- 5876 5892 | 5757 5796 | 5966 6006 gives 2.4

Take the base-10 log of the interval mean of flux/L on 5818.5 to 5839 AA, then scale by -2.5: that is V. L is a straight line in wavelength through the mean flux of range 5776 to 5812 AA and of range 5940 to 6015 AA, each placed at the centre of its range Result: -0.07 mag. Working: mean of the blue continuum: 3.5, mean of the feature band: 3.72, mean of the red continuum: 3.45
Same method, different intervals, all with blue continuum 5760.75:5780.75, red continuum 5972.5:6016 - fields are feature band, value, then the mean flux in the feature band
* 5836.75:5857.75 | -0.05 mag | 3.74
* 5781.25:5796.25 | 0.13 mag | 3.22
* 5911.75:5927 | -0.07 mag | 3.71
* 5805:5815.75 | 0.08 mag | 3.35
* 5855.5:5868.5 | -0.06 mag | 3.74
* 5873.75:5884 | 0.11 mag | 3.18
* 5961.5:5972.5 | 0.01 mag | 3.41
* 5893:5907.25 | 0.06 mag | 3.31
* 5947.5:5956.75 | -0.08 mag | 3.7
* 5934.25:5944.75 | -0.09 mag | 3.75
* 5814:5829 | -0.02 mag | 3.64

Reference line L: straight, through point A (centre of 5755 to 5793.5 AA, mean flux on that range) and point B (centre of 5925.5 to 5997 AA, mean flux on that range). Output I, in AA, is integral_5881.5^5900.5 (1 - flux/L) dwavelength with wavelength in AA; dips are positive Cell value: 2.8 AA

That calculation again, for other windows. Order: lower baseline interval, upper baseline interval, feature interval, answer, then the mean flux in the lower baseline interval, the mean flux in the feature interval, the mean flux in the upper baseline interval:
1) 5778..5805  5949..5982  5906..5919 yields -0.3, 3.48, 3.59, 3.53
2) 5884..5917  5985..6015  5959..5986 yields -1.9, 3.21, 3.5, 3.3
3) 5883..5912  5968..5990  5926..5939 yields -0.8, 3.17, 3.54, 3.54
